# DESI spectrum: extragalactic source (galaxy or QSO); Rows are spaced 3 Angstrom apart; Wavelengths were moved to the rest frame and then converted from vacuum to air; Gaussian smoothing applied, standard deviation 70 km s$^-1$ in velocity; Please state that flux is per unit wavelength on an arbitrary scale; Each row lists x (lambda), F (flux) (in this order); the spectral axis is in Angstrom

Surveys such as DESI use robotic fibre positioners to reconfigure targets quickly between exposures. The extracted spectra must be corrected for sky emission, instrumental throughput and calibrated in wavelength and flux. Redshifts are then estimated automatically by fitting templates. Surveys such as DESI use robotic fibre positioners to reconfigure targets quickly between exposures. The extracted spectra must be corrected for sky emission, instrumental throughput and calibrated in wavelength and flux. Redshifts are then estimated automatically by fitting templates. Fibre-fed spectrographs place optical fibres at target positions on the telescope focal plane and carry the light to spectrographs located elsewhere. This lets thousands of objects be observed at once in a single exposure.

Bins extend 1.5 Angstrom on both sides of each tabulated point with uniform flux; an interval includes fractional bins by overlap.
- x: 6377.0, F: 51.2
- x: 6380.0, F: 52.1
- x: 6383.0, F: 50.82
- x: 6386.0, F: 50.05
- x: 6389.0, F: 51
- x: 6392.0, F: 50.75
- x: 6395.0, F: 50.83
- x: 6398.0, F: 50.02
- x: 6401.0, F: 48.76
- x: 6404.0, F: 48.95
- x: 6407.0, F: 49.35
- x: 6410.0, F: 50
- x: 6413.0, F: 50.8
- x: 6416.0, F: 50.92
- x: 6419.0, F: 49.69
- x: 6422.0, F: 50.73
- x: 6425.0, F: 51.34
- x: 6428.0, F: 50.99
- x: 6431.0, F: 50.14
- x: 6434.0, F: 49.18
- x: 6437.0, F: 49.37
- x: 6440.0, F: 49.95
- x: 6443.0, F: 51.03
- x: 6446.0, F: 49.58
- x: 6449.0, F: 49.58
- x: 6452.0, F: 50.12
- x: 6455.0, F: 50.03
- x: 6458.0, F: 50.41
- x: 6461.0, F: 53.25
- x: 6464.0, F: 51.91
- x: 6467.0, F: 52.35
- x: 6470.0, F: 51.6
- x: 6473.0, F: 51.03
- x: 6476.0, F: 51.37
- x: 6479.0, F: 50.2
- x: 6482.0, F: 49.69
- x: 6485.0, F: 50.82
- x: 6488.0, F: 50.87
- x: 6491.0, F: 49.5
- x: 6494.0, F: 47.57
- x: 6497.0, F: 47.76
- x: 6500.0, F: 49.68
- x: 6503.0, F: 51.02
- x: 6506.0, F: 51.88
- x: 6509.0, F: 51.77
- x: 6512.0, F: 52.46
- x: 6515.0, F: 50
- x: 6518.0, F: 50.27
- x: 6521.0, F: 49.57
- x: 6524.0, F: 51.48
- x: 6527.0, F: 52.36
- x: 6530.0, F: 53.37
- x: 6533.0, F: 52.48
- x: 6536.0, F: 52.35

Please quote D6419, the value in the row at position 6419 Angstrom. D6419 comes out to 49.69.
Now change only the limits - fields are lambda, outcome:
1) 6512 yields 52.46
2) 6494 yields 47.57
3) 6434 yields 49.18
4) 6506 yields 51.88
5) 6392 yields 50.75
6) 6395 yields 50.83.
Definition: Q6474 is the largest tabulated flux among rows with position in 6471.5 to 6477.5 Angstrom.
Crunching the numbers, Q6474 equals 51.37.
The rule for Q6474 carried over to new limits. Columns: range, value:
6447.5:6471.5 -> 53.25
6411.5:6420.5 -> 50.92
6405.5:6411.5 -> 50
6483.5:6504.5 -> 51.02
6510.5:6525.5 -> 52.46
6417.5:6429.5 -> 51.34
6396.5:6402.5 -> 50.02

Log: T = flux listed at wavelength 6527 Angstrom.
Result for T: 52.36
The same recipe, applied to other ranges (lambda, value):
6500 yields 49.68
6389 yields 51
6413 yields 50.8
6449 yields 49.58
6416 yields 50.92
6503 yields 51.02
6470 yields 51.6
